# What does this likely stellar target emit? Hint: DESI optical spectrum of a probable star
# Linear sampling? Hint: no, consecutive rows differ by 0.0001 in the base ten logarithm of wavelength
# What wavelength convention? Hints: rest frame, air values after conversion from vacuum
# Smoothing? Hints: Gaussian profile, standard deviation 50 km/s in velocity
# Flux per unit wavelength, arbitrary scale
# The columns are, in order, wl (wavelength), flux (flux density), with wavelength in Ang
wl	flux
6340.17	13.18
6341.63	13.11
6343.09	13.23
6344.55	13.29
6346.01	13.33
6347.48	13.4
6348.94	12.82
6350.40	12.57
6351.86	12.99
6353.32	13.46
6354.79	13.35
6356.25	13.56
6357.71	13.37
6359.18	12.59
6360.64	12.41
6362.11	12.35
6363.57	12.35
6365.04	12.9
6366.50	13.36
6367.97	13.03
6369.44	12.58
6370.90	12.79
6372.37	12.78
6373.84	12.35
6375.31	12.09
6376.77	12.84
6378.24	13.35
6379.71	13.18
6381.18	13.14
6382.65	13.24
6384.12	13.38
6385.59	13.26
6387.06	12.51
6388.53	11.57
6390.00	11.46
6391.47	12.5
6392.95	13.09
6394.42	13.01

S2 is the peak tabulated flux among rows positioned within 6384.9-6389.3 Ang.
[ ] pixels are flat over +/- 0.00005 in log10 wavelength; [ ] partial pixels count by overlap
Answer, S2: 13.26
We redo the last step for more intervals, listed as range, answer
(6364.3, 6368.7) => 13.36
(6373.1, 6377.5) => 12.84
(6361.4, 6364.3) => 12.35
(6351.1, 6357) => 13.56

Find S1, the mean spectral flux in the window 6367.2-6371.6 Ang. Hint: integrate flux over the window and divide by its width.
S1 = 12.8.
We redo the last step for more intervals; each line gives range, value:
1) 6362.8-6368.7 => 12.9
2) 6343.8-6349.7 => 13.2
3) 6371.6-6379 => 12.7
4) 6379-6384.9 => 13.2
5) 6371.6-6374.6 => 12.5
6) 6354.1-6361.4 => 13.1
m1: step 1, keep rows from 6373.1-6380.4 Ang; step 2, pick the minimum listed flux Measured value 12.09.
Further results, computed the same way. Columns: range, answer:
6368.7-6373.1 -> 12.58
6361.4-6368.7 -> 12.35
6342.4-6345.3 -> 13.23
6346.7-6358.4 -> 12.57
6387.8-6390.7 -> 11.46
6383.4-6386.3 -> 13.26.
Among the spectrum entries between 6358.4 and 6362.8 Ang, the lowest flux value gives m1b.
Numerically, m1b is 12.35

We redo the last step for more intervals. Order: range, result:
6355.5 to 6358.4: 13.37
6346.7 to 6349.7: 12.82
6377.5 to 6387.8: 12.51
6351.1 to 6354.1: 12.99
